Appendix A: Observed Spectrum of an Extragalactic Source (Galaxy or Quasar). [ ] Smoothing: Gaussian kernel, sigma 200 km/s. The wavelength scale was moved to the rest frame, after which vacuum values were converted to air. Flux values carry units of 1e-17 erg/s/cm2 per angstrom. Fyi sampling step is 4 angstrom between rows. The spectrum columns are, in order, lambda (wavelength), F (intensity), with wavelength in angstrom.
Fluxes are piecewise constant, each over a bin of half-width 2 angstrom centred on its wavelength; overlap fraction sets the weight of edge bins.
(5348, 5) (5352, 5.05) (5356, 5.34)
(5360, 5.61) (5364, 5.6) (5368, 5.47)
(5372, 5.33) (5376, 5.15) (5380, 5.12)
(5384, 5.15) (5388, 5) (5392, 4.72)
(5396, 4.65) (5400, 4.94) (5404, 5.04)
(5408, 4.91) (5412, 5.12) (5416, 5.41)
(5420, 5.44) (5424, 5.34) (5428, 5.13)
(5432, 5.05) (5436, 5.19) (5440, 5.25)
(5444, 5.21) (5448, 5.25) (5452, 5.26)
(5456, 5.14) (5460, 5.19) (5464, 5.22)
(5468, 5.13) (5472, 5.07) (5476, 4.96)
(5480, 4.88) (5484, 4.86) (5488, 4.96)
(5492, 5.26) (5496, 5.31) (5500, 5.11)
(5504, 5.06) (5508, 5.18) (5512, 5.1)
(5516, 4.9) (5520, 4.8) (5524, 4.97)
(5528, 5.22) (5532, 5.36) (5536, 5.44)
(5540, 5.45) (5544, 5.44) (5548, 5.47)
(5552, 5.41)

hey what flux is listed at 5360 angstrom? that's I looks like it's 5.61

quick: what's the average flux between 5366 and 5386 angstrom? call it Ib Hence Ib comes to 5.24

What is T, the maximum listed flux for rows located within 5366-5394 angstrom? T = 5.47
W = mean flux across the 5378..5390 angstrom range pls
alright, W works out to 5.09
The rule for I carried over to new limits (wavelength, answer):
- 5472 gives 5.07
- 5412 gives 5.12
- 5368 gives 5.47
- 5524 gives 4.97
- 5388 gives 5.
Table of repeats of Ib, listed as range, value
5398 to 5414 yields 5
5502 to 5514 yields 5.11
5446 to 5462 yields 5.21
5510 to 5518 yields 5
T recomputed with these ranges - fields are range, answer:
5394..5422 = 5.44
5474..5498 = 5.31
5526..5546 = 5.45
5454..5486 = 5.22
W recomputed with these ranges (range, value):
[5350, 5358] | 5.2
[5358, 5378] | 5.43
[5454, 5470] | 5.17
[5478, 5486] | 4.87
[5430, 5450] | 5.19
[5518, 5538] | 5.16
